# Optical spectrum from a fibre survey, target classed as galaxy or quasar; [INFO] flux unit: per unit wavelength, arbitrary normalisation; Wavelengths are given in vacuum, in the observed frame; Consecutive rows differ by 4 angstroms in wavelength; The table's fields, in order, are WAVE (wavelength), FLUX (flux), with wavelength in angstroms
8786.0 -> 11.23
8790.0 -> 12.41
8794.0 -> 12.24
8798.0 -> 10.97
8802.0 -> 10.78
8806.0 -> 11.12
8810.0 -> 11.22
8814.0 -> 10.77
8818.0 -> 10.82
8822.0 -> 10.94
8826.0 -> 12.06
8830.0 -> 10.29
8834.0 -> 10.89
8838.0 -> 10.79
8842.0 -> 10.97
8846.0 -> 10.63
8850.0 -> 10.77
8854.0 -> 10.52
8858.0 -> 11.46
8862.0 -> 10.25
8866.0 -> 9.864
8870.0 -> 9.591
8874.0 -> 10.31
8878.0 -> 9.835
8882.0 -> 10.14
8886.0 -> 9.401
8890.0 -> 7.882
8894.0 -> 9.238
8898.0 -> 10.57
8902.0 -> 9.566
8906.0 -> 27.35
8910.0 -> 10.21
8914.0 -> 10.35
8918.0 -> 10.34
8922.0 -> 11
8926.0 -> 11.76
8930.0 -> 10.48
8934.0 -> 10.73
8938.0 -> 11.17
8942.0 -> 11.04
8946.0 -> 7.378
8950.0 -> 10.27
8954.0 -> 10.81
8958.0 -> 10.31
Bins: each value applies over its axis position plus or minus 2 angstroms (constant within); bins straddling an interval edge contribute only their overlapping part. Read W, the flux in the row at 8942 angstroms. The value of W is 11.04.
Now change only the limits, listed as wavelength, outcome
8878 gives 9.835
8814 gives 10.77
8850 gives 10.77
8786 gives 11.23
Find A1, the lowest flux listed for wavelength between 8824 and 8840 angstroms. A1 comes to 10.29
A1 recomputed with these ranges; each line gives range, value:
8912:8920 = 10.34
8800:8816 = 10.77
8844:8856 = 10.52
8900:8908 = 9.566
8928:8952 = 7.378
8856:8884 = 9.591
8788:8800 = 10.97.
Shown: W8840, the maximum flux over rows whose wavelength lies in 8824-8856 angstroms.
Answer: 12.06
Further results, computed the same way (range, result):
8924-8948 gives 11.76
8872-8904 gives 10.57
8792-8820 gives 12.24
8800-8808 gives 11.12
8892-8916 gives 27.35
